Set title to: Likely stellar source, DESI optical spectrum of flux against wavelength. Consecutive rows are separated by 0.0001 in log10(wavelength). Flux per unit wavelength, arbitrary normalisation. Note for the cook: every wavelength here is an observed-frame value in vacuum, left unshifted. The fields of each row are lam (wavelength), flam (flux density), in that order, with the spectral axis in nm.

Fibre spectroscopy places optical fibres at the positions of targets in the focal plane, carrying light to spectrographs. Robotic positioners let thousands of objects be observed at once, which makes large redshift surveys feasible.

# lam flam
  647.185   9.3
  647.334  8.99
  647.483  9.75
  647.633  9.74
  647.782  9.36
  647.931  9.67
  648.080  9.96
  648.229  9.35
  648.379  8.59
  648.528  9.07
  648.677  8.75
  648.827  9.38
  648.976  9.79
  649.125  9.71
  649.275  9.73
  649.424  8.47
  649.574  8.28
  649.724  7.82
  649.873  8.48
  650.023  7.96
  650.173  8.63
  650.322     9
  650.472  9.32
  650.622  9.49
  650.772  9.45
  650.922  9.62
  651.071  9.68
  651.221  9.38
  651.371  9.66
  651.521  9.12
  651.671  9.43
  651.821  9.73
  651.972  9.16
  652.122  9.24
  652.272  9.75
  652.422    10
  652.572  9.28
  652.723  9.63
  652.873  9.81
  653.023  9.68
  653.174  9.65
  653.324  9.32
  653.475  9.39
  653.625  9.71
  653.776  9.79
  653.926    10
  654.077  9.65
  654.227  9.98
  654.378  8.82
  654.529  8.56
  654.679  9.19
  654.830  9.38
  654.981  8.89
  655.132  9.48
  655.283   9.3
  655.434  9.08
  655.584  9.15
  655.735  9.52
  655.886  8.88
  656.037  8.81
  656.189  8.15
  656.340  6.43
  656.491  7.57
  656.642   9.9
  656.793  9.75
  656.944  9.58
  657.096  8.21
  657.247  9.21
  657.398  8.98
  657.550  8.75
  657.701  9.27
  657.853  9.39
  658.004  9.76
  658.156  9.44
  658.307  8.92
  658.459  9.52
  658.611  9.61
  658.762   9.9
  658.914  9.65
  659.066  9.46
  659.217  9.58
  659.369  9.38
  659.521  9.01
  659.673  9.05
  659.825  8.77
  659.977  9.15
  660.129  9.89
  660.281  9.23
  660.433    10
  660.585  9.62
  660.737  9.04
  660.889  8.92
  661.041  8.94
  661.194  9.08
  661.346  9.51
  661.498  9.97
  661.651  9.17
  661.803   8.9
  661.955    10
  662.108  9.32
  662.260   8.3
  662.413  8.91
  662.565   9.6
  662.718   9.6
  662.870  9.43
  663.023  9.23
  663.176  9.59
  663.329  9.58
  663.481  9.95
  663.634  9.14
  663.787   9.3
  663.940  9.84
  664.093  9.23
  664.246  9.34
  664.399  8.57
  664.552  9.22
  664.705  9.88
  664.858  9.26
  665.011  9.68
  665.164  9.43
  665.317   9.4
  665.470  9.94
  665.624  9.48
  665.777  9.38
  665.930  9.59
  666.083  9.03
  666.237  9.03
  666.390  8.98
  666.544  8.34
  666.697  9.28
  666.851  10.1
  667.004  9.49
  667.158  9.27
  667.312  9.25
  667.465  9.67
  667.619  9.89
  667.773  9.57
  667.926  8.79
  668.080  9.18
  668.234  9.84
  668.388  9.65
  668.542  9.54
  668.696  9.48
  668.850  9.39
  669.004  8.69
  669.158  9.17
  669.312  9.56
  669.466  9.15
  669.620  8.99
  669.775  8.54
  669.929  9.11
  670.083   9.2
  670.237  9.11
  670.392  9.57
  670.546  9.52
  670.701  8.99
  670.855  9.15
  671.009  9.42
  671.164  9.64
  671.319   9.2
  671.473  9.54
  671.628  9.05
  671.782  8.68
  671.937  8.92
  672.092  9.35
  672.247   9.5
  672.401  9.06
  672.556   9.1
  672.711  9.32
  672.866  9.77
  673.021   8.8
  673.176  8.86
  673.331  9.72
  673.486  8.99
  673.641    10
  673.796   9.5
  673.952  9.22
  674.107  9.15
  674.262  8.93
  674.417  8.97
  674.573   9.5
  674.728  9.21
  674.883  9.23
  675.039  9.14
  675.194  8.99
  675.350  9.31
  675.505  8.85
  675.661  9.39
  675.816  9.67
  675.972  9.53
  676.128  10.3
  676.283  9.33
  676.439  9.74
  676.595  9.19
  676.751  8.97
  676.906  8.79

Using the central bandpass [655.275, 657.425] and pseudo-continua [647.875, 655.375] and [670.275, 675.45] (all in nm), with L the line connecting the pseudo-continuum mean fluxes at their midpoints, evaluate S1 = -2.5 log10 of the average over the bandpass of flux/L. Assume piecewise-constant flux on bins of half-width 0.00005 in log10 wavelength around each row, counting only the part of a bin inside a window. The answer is 0.056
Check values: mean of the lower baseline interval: 9.3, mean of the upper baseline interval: 9.25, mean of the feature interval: 8.82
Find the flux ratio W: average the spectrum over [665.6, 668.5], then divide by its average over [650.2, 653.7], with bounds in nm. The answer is 1.0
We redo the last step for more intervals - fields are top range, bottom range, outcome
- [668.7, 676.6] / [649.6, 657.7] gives 1.01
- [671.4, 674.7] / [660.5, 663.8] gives 0.99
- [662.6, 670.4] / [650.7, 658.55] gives 1.01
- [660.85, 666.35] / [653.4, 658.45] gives 1.03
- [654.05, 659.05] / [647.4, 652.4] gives 0.99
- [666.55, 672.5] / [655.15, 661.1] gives 1.02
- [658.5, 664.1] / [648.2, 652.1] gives 1.03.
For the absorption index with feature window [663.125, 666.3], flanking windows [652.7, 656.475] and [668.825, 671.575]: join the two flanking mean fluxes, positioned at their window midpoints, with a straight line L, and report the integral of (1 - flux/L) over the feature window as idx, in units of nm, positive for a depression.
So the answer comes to -0.08 nm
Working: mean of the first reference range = 9.18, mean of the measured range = 9.42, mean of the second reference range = 9.21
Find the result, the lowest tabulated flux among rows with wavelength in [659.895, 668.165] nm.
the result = 8.3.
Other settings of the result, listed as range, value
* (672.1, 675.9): 8.8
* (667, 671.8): 8.54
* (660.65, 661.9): 8.9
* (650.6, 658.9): 6.43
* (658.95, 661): 8.77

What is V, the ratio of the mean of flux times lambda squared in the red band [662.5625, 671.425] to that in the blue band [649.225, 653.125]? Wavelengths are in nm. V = 1.1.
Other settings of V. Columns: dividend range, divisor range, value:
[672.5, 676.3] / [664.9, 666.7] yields 1.03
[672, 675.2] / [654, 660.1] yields 1.07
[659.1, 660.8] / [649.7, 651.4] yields 1.06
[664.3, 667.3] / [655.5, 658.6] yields 1.07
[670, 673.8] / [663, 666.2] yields 1.01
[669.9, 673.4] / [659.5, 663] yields 1.03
